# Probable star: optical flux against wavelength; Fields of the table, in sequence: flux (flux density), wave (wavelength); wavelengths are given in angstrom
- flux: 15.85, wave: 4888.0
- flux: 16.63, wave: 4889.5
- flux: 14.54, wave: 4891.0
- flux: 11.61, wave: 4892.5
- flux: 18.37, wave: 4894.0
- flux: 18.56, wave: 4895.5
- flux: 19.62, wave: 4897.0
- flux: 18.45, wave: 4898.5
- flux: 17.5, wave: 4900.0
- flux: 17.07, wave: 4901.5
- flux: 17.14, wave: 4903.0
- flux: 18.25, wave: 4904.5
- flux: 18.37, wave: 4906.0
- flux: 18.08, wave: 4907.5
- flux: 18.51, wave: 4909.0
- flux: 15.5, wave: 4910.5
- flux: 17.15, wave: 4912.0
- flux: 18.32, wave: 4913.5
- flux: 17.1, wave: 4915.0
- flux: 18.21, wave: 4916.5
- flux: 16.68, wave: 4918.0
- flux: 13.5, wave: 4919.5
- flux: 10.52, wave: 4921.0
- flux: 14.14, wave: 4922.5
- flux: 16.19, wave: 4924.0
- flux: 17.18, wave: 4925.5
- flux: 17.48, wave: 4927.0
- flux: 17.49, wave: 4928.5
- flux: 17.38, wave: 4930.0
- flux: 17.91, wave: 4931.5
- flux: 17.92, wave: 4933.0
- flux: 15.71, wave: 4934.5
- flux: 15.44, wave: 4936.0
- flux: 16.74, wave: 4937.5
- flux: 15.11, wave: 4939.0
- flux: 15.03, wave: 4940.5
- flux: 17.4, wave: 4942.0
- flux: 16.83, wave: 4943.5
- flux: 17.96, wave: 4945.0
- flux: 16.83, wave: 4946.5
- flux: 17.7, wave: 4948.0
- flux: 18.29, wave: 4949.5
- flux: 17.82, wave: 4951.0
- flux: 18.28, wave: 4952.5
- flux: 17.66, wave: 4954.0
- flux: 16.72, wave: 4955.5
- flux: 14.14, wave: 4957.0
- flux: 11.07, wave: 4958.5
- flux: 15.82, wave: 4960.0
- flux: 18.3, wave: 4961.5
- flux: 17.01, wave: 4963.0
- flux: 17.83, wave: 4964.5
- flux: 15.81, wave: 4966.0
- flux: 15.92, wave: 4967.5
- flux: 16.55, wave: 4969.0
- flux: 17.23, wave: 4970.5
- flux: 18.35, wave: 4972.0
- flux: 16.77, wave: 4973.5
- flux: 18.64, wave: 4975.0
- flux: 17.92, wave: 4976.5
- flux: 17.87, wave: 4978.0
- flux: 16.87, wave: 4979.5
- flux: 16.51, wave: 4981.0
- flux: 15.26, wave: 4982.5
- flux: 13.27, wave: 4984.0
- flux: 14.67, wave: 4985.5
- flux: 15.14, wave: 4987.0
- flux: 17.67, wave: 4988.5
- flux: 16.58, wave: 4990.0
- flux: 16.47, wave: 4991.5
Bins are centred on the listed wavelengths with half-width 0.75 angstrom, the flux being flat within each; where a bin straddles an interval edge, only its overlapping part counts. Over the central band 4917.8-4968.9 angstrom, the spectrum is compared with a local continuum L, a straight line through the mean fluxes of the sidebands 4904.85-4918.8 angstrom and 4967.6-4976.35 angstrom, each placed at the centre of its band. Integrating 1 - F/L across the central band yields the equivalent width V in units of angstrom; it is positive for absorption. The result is 3.32 angstrom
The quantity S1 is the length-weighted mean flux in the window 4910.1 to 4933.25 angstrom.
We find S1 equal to 16.4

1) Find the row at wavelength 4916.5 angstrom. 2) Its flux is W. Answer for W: 18.21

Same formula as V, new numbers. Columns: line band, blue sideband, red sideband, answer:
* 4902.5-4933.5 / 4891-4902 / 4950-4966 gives 0.18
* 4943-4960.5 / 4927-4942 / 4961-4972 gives 0.23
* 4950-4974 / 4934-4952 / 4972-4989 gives 0.04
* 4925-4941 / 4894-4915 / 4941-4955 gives 0.90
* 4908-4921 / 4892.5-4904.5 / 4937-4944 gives 0.46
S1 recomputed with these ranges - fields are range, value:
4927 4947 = 16.8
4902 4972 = 16.7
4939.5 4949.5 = 17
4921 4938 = 16.4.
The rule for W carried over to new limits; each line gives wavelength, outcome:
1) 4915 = 17.1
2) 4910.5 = 15.5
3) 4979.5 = 16.87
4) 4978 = 17.87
